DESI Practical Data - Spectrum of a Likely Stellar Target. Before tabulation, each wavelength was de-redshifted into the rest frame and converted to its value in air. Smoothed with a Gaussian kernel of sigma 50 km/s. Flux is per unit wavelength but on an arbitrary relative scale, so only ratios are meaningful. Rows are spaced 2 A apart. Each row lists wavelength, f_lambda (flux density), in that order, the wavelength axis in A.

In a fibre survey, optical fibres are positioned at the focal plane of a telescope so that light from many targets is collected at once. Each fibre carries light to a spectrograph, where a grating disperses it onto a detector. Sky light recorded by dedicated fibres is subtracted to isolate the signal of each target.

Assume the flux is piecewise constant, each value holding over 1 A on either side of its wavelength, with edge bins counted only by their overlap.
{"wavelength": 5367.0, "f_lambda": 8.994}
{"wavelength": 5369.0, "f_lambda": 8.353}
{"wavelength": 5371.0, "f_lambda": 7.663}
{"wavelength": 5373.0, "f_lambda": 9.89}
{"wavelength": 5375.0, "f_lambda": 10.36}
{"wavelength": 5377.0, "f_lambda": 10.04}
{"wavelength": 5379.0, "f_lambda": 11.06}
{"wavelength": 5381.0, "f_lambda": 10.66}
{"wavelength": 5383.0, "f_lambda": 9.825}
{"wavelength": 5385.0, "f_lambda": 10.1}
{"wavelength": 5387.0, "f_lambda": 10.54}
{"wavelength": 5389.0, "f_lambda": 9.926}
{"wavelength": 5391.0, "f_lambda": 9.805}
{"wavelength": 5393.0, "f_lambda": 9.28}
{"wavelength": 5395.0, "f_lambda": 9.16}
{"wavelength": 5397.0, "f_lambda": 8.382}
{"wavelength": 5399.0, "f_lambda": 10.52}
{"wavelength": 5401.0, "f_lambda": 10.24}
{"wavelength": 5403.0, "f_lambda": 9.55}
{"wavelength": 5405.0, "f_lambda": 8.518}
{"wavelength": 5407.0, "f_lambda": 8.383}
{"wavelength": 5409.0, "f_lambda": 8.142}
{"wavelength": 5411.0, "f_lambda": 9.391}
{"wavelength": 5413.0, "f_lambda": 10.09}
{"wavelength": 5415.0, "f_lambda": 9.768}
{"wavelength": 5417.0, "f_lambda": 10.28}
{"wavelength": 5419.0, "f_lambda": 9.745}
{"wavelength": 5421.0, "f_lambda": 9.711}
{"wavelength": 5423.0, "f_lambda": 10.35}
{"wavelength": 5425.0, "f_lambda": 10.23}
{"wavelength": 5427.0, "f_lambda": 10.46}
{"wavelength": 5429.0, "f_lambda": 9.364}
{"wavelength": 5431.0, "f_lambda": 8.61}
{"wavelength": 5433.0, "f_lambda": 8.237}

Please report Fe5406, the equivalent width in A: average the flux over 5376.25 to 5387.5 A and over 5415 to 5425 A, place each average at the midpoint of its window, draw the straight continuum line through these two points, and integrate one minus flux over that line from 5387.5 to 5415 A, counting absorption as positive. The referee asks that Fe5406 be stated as 2.20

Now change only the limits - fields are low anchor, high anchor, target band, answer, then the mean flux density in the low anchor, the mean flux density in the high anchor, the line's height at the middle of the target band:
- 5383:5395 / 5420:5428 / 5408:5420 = 0.62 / 9.86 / 10.2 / 10.1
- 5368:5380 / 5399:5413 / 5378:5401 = -1.34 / 9.56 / 9.22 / 9.4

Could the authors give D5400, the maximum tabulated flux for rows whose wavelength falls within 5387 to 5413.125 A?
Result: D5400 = 10.54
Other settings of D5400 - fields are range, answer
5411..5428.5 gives 10.46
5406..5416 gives 10.09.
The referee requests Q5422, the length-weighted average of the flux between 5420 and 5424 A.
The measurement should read 10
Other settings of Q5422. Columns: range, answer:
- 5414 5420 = 9.93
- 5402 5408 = 8.82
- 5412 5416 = 9.93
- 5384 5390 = 10.2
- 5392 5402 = 9.52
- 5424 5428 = 10.3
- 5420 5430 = 10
